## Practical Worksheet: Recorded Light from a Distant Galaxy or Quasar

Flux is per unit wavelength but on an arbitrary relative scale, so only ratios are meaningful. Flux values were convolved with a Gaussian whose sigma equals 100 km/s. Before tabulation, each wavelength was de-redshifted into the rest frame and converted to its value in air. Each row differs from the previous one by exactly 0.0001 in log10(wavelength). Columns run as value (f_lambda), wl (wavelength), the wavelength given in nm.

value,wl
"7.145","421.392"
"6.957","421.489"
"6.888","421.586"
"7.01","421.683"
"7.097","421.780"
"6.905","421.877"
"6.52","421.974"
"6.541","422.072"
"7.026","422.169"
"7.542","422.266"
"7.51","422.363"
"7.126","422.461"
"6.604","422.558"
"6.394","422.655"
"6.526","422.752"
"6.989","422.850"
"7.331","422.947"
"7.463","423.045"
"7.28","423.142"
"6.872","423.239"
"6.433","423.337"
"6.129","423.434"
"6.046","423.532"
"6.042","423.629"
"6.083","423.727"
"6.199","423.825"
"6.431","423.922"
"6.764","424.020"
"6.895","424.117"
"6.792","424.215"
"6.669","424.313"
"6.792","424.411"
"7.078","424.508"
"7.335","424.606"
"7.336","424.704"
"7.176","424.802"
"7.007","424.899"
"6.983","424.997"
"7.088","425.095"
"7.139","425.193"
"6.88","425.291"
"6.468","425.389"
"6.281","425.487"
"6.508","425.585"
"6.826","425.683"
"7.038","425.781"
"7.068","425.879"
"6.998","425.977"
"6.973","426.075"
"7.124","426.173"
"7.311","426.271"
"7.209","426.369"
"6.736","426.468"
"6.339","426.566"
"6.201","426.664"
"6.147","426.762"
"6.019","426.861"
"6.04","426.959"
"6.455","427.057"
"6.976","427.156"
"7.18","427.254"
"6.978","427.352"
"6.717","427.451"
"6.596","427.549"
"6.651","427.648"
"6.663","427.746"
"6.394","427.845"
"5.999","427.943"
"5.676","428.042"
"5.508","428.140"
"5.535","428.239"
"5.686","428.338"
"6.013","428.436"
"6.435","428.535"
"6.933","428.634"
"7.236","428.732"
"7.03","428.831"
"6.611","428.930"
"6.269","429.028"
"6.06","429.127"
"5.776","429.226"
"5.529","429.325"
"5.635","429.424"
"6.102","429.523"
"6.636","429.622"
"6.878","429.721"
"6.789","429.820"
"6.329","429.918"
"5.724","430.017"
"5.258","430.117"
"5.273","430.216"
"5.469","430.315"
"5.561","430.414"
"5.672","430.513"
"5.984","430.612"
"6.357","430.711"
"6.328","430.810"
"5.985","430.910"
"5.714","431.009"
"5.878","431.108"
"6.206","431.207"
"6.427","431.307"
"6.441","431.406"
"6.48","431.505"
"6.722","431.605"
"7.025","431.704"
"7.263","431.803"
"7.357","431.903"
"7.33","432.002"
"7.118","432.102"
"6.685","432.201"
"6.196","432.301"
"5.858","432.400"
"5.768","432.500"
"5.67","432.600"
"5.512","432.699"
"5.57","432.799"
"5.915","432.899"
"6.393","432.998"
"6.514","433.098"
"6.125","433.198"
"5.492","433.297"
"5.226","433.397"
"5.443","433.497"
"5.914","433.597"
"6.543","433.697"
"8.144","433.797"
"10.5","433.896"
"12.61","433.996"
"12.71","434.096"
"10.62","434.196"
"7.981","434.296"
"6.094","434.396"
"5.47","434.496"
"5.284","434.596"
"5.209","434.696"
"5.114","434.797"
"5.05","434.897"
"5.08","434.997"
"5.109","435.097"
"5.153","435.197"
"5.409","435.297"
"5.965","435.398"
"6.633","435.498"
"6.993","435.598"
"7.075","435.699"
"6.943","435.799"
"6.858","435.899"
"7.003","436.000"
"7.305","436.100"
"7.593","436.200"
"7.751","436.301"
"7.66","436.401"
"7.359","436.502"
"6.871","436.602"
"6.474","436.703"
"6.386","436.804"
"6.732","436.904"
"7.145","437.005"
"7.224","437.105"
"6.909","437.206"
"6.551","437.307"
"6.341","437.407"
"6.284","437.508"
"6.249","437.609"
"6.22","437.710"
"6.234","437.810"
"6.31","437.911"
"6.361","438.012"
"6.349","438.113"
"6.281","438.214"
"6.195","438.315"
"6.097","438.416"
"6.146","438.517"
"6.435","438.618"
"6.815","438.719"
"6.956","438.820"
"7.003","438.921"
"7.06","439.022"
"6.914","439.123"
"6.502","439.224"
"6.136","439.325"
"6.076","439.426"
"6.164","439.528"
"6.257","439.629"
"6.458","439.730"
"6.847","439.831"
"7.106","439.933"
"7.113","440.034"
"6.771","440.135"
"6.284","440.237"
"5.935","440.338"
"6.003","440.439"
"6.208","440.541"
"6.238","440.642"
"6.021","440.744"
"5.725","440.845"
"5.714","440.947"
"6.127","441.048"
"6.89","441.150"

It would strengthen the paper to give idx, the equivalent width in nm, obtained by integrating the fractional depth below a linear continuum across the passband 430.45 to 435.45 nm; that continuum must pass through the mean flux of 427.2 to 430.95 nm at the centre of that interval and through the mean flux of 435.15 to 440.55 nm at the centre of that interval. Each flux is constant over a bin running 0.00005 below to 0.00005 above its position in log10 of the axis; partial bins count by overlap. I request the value -0.12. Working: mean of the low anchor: 6.2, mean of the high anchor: 6.6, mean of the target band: 6.53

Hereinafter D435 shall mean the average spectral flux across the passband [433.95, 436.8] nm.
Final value 6.96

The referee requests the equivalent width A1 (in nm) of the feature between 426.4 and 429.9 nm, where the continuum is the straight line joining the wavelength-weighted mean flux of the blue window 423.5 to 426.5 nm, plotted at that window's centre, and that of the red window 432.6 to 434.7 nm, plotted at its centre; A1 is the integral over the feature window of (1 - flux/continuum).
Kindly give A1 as 0.29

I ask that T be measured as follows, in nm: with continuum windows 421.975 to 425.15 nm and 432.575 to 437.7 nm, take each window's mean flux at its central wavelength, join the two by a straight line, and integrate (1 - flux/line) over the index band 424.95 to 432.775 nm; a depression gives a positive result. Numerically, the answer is 0.45 nm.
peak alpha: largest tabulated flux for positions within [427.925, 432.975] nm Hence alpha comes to 7.357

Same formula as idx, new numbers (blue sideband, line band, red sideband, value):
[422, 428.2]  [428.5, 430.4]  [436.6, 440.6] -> 0.13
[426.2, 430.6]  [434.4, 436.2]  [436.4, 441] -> 0.11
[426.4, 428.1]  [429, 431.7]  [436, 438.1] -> 0.20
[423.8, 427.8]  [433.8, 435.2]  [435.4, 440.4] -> -0.14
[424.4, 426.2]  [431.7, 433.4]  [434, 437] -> 0.15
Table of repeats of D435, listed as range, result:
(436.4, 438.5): 6.55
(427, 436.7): 6.51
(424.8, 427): 6.76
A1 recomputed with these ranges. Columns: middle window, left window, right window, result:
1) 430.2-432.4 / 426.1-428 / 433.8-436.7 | 0.172 nm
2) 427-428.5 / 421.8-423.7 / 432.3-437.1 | 0.097 nm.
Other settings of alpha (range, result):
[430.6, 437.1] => 12.71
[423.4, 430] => 7.336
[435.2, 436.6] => 7.751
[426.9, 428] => 7.18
